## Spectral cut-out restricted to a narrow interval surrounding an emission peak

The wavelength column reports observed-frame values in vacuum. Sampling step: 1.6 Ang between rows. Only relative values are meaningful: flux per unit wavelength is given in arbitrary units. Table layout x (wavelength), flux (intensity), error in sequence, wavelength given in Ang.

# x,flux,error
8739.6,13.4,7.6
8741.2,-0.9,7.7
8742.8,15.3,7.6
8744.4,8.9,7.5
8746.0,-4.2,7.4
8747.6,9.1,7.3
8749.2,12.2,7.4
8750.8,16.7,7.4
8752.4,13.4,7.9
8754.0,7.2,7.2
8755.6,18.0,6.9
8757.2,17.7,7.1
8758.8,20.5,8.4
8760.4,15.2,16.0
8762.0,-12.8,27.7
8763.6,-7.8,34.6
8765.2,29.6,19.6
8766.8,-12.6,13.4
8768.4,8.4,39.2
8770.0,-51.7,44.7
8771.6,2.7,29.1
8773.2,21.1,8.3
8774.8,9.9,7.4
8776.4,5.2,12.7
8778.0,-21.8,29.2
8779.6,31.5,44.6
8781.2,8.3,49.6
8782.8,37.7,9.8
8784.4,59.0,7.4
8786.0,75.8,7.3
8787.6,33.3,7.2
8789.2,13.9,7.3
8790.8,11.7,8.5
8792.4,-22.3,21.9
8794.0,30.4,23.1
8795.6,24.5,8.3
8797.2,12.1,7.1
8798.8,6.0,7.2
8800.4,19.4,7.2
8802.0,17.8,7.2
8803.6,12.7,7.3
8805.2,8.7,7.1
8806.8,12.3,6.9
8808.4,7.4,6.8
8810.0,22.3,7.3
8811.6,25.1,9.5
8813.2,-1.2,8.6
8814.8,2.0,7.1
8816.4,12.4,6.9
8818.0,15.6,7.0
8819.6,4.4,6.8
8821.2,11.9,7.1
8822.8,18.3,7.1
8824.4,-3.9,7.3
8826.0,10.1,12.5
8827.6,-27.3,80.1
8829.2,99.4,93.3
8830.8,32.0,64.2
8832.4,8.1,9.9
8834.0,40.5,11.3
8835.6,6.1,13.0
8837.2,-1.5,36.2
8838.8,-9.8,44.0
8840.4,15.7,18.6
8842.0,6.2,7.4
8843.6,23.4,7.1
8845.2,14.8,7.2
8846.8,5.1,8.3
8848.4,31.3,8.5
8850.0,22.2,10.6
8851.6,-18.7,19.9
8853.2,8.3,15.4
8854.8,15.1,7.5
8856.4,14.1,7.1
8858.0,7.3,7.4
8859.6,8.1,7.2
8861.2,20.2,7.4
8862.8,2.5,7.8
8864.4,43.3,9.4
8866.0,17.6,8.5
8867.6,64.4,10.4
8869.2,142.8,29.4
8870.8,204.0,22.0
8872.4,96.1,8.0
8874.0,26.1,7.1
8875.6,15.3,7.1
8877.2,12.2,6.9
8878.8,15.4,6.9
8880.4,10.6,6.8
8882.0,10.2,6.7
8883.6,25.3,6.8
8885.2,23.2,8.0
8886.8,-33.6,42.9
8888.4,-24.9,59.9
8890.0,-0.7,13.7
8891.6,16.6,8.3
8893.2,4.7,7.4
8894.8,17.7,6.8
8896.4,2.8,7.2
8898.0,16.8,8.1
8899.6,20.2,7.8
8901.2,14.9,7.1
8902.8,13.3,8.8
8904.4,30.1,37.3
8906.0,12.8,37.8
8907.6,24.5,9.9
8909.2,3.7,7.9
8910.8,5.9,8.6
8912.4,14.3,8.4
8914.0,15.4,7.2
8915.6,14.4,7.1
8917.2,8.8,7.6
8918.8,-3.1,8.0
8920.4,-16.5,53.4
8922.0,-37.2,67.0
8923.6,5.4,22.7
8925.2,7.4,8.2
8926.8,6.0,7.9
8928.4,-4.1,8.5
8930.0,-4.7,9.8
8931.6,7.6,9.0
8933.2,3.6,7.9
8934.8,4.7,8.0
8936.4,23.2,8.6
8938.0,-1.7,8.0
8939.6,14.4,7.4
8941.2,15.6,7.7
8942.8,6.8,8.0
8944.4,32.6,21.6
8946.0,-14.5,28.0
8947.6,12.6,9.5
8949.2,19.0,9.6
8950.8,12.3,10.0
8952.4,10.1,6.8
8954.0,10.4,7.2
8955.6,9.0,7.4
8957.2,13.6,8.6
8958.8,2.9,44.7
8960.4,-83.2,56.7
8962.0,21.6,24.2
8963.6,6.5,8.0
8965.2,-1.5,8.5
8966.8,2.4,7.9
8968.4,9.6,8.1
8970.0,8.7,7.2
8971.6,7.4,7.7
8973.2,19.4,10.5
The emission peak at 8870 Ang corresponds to [O III] 5007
